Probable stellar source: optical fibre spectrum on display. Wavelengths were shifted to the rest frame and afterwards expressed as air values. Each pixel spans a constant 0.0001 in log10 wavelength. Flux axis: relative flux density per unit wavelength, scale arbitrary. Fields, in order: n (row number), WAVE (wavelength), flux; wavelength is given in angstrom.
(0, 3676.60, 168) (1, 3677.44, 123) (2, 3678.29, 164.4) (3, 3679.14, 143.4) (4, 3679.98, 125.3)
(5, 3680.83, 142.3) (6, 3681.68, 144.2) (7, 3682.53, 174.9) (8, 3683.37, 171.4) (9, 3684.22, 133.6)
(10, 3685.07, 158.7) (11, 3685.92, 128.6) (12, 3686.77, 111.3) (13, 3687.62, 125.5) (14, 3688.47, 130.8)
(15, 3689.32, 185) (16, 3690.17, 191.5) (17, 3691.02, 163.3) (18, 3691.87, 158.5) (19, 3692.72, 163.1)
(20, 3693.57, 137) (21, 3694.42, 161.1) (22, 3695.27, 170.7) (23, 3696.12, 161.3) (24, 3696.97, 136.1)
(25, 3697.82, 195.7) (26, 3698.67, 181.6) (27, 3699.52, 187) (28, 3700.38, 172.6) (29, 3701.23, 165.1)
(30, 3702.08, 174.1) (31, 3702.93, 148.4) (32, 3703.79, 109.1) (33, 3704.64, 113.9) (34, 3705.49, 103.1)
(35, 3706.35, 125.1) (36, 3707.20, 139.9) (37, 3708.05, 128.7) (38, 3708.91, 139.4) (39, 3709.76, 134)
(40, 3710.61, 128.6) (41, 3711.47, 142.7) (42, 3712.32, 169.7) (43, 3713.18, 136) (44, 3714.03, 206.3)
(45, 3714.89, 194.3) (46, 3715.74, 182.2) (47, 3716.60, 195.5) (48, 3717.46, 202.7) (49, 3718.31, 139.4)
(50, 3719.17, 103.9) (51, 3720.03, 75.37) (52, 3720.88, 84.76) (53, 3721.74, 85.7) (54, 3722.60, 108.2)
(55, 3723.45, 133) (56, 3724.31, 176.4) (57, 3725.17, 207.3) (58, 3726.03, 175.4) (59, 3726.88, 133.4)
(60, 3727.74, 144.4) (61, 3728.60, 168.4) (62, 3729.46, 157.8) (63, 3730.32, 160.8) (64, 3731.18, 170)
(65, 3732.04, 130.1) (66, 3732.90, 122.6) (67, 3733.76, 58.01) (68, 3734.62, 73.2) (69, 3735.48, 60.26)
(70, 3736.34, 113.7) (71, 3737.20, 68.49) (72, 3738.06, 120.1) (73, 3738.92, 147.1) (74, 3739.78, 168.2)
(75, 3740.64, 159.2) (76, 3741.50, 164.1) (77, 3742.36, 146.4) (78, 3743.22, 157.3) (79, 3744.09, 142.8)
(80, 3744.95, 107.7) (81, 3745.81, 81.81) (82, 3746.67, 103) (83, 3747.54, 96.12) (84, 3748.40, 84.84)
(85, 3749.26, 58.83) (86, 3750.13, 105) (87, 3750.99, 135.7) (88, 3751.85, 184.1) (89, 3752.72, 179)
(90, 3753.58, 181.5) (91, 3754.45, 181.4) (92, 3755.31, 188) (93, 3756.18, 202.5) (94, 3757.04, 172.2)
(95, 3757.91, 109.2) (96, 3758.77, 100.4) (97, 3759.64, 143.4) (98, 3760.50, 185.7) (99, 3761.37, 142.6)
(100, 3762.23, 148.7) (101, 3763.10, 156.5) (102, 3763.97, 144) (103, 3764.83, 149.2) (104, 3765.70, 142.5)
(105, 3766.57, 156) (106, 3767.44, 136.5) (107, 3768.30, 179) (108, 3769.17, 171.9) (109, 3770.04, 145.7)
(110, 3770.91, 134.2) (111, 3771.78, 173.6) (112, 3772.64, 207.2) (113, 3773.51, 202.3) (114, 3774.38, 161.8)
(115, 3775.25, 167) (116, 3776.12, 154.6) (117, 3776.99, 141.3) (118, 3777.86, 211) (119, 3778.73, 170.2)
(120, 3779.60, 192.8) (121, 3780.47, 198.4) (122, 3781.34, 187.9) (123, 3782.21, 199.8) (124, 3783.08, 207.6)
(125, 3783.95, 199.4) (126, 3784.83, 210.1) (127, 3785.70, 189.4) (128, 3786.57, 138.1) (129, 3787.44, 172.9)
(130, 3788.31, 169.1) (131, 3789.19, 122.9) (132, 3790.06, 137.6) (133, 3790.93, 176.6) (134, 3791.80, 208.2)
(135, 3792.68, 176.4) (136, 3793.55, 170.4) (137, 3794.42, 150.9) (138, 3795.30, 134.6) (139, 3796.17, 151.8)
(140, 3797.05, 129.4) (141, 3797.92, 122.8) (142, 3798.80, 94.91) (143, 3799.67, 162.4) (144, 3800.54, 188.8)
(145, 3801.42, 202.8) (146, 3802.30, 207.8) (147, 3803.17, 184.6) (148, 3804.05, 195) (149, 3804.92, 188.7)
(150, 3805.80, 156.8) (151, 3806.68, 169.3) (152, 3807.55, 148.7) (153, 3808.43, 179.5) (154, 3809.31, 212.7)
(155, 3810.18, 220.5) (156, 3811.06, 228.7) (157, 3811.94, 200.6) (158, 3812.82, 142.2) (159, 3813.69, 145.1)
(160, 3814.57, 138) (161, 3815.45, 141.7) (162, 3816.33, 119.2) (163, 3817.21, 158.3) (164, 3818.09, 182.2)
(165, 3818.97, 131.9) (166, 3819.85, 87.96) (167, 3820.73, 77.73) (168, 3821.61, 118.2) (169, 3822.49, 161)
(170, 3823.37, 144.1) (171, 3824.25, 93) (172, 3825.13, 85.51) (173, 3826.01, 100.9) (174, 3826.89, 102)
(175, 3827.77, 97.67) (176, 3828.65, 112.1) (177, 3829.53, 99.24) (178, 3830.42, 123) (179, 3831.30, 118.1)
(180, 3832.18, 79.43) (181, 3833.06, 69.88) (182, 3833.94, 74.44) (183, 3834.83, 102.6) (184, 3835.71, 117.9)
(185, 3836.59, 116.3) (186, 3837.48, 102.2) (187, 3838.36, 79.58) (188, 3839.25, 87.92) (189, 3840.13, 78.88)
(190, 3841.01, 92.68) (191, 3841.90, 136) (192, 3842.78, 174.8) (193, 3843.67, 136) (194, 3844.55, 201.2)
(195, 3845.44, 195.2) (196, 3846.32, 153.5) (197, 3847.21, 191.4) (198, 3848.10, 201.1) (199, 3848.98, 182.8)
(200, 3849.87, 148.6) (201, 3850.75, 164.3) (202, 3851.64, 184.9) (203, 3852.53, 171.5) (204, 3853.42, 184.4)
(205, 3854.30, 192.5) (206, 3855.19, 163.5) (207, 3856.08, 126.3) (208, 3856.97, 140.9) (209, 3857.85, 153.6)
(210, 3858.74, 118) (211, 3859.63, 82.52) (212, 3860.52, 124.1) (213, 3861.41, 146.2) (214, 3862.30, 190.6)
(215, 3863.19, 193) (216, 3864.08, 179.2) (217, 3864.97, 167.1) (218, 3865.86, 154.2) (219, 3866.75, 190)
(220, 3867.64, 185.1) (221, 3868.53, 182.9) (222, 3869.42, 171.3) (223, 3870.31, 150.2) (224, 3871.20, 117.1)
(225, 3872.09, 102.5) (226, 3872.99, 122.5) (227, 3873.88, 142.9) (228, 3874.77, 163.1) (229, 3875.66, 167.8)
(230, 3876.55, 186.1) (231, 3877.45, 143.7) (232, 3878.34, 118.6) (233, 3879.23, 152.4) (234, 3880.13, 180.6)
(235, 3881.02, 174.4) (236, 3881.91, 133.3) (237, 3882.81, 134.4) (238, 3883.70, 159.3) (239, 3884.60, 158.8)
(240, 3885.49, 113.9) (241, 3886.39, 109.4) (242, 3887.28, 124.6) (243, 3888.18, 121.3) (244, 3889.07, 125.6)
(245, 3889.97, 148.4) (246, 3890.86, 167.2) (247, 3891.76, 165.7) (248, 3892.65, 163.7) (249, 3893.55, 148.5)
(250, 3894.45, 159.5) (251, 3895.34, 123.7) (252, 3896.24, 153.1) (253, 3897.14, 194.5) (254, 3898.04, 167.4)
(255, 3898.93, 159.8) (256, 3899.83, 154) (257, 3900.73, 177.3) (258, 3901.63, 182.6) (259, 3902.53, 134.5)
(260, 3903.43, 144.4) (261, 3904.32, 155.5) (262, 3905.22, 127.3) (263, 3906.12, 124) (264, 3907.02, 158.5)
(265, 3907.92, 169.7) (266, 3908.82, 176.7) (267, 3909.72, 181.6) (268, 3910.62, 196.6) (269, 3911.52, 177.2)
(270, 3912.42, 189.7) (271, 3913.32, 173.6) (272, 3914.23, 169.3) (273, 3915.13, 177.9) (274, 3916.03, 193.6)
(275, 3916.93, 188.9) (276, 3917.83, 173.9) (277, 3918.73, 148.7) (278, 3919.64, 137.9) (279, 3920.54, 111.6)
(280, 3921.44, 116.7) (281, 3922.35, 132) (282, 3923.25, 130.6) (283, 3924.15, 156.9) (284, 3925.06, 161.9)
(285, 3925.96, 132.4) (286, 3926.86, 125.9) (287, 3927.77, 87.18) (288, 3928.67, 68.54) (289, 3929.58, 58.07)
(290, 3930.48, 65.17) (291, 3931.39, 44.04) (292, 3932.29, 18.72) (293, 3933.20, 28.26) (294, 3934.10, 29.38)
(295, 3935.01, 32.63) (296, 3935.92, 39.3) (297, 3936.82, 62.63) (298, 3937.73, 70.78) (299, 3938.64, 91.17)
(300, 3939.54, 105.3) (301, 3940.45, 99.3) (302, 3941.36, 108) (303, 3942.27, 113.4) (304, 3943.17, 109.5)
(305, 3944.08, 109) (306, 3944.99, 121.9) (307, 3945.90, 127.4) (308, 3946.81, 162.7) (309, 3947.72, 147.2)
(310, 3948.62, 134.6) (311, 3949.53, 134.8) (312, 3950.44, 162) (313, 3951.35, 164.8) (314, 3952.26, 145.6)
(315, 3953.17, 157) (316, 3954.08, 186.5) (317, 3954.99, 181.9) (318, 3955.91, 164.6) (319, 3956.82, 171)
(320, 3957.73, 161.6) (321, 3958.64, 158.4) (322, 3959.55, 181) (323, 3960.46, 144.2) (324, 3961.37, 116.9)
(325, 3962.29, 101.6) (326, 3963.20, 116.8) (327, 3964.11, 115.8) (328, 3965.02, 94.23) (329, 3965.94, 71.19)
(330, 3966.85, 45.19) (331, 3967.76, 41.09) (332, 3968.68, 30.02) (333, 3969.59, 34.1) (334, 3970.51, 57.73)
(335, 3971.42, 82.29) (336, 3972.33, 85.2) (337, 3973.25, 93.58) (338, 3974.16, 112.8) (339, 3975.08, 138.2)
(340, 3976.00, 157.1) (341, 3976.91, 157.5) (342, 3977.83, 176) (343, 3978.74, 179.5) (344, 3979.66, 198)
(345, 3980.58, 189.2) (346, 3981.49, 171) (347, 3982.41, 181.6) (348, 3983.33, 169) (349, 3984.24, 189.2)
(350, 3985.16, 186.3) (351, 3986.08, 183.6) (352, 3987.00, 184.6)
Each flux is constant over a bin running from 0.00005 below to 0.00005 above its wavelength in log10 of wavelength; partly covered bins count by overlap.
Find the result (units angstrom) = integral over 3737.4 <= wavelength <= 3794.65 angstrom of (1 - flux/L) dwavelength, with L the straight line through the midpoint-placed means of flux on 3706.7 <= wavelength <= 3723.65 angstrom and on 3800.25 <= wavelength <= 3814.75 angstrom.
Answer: 2.7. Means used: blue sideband 142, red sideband 184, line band 157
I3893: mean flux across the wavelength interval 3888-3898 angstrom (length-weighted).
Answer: 153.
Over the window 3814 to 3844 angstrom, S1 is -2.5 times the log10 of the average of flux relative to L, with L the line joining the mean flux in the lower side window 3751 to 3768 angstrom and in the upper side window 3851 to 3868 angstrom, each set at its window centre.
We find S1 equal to 0.37 mag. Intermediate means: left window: 158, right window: 160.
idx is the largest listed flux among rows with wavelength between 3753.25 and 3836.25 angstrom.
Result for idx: 228.7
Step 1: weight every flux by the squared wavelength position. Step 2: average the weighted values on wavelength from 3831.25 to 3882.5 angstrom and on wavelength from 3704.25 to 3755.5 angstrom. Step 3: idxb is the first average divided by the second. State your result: 1.15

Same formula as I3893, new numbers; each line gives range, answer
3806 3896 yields 144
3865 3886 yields 153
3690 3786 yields 150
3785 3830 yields 152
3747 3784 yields 160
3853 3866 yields 154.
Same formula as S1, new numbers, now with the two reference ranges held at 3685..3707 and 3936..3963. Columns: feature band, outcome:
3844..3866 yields -0.17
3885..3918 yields -0.16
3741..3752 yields 0.24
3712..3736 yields 0.07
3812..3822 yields 0.07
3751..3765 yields -0.09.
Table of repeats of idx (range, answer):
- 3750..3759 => 202.5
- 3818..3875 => 201.2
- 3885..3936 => 196.6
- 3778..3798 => 210.1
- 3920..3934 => 161.9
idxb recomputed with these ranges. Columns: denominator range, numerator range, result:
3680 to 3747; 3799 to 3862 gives 1.07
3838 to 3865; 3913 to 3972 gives 0.79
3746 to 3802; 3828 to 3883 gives 0.94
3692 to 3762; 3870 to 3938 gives 1.05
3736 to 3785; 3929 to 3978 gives 0.77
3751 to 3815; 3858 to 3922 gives 0.97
